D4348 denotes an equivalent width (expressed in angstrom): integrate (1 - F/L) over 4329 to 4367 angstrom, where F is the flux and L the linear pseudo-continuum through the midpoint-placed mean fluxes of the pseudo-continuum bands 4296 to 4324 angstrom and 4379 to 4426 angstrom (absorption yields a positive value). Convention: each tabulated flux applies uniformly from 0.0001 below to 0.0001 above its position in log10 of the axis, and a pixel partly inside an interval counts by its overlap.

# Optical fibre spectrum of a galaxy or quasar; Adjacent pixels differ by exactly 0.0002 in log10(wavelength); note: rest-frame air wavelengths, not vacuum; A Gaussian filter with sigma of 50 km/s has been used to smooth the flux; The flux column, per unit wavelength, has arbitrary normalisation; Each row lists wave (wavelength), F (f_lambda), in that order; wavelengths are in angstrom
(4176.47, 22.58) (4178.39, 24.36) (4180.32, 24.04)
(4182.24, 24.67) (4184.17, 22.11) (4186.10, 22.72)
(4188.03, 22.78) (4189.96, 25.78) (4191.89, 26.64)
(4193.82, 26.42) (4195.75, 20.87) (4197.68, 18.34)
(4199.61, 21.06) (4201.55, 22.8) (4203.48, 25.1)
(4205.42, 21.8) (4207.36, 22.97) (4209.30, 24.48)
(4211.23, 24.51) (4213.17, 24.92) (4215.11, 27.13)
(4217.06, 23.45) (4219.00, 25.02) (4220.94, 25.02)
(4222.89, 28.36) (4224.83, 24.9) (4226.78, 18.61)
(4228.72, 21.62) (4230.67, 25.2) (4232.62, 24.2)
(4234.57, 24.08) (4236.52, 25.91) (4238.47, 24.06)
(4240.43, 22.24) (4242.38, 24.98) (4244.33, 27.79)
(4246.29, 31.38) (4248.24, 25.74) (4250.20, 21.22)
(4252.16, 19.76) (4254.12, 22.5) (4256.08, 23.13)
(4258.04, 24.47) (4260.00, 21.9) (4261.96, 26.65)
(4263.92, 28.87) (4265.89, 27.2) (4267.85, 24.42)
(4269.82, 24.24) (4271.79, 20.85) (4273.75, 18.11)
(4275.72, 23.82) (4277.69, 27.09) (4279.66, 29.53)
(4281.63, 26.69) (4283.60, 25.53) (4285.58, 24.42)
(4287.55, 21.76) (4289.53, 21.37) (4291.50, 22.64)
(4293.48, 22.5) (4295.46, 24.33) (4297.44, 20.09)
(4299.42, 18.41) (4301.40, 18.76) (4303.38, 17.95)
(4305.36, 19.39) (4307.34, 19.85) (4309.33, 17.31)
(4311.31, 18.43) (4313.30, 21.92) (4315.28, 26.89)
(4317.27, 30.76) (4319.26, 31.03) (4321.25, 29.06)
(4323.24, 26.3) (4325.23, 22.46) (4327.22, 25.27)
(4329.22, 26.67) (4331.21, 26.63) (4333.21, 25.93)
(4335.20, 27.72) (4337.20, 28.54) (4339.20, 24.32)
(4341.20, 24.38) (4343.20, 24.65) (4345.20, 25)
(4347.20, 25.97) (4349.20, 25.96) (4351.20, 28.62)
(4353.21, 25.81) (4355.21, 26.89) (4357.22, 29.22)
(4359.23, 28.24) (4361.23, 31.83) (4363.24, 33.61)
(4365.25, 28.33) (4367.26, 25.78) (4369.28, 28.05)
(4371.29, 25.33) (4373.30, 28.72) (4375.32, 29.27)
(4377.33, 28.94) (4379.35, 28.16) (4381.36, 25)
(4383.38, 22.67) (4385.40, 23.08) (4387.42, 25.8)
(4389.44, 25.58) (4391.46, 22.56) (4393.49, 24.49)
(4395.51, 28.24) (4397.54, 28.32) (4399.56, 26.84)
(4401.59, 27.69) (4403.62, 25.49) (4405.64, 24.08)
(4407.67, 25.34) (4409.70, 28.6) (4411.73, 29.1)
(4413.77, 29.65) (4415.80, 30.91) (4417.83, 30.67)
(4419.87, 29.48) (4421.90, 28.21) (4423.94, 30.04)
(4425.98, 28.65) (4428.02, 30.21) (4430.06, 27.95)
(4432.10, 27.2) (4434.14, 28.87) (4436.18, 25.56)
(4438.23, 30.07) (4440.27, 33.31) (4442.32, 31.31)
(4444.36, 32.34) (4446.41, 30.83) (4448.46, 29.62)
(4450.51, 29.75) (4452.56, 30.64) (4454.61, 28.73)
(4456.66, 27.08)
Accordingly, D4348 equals -4.5 angstrom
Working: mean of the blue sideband 22.6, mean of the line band 27.3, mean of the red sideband 27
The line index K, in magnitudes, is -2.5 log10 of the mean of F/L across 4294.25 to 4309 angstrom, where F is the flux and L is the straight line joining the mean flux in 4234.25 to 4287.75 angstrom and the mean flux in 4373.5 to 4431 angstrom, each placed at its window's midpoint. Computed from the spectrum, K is 0.27 mag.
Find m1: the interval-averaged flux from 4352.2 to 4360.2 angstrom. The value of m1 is 27.5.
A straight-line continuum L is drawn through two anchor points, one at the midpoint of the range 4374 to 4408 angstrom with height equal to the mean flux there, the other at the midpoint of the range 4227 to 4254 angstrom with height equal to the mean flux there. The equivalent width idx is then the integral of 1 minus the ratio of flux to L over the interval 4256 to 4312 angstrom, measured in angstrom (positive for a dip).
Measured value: 4.5 angstrom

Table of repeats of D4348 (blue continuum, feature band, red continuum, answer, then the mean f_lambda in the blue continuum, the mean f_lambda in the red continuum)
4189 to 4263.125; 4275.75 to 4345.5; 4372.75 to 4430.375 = 4.3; 24.1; 27.4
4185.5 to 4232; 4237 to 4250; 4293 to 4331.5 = -1.2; 23.8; 23.2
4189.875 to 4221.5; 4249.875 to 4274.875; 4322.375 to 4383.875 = 1.6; 23.8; 27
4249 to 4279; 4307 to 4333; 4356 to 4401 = 0.5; 23.7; 27.2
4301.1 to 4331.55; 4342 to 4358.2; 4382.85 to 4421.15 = -1.0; 23.7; 26.8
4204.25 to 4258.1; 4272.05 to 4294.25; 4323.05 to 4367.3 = 1.4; 24.3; 26.9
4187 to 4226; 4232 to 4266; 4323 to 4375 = 0.3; 24.1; 27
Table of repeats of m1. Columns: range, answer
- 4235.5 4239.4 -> 25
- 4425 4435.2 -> 28.6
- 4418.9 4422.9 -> 28.9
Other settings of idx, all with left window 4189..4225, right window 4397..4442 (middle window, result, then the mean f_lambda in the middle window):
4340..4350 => 0.7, 25.2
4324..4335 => 0.5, 25.6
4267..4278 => 1.2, 22.8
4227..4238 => 0.4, 23.8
